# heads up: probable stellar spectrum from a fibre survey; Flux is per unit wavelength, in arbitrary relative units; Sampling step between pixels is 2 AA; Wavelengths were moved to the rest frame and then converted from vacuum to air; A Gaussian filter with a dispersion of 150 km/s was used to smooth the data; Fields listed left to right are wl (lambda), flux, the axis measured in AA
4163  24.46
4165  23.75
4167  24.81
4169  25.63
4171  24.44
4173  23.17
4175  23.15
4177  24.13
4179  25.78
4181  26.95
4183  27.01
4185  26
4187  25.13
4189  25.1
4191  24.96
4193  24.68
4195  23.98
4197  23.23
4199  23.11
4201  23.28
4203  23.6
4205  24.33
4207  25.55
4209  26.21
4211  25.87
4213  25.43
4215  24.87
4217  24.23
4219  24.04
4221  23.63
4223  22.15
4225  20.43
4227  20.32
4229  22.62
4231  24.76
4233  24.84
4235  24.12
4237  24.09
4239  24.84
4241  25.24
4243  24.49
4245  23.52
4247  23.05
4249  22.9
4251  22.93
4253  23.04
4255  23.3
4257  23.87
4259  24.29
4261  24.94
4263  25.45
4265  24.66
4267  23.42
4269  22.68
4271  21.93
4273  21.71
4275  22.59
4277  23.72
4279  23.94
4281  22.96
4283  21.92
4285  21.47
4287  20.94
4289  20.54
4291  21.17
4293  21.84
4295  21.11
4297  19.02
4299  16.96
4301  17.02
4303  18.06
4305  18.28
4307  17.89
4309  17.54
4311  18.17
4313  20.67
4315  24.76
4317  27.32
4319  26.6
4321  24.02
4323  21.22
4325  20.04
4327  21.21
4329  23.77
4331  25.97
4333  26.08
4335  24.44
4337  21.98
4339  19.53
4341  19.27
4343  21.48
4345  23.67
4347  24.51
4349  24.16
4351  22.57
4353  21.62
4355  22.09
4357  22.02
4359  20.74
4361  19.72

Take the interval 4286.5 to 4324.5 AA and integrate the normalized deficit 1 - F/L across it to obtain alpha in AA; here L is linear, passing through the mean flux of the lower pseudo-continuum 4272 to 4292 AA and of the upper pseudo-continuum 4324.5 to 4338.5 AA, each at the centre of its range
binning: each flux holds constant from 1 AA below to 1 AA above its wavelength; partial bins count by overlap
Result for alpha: 3.4 AA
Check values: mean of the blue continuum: 22.1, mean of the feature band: 20.7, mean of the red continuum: 23.3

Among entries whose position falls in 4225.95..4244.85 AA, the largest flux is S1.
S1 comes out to 25.24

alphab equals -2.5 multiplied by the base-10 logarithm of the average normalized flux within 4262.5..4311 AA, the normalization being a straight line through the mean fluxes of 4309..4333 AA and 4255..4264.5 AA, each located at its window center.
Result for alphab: 0.14 mag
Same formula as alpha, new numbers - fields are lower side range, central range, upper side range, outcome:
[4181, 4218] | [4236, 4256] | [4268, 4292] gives -0.4 AA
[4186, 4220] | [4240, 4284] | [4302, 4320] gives -1.6 AA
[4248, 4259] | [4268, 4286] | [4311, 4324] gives 0.7 AA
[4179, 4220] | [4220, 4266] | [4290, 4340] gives -0.1 AA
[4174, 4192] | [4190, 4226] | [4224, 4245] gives 0.6 AA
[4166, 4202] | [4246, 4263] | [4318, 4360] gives 0.1 AA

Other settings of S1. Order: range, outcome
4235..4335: 27.32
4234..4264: 25.45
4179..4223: 27.01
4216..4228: 24.23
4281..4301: 22.96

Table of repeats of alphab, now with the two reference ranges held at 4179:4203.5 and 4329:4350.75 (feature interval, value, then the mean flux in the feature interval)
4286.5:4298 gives 0.14 mag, 20.8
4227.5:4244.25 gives 0.00 mag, 24.2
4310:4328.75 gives 0.03 mag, 22.7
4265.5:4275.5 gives 0.06 mag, 22.6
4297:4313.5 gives 0.29 mag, 18.1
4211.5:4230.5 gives 0.06 mag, 23.2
